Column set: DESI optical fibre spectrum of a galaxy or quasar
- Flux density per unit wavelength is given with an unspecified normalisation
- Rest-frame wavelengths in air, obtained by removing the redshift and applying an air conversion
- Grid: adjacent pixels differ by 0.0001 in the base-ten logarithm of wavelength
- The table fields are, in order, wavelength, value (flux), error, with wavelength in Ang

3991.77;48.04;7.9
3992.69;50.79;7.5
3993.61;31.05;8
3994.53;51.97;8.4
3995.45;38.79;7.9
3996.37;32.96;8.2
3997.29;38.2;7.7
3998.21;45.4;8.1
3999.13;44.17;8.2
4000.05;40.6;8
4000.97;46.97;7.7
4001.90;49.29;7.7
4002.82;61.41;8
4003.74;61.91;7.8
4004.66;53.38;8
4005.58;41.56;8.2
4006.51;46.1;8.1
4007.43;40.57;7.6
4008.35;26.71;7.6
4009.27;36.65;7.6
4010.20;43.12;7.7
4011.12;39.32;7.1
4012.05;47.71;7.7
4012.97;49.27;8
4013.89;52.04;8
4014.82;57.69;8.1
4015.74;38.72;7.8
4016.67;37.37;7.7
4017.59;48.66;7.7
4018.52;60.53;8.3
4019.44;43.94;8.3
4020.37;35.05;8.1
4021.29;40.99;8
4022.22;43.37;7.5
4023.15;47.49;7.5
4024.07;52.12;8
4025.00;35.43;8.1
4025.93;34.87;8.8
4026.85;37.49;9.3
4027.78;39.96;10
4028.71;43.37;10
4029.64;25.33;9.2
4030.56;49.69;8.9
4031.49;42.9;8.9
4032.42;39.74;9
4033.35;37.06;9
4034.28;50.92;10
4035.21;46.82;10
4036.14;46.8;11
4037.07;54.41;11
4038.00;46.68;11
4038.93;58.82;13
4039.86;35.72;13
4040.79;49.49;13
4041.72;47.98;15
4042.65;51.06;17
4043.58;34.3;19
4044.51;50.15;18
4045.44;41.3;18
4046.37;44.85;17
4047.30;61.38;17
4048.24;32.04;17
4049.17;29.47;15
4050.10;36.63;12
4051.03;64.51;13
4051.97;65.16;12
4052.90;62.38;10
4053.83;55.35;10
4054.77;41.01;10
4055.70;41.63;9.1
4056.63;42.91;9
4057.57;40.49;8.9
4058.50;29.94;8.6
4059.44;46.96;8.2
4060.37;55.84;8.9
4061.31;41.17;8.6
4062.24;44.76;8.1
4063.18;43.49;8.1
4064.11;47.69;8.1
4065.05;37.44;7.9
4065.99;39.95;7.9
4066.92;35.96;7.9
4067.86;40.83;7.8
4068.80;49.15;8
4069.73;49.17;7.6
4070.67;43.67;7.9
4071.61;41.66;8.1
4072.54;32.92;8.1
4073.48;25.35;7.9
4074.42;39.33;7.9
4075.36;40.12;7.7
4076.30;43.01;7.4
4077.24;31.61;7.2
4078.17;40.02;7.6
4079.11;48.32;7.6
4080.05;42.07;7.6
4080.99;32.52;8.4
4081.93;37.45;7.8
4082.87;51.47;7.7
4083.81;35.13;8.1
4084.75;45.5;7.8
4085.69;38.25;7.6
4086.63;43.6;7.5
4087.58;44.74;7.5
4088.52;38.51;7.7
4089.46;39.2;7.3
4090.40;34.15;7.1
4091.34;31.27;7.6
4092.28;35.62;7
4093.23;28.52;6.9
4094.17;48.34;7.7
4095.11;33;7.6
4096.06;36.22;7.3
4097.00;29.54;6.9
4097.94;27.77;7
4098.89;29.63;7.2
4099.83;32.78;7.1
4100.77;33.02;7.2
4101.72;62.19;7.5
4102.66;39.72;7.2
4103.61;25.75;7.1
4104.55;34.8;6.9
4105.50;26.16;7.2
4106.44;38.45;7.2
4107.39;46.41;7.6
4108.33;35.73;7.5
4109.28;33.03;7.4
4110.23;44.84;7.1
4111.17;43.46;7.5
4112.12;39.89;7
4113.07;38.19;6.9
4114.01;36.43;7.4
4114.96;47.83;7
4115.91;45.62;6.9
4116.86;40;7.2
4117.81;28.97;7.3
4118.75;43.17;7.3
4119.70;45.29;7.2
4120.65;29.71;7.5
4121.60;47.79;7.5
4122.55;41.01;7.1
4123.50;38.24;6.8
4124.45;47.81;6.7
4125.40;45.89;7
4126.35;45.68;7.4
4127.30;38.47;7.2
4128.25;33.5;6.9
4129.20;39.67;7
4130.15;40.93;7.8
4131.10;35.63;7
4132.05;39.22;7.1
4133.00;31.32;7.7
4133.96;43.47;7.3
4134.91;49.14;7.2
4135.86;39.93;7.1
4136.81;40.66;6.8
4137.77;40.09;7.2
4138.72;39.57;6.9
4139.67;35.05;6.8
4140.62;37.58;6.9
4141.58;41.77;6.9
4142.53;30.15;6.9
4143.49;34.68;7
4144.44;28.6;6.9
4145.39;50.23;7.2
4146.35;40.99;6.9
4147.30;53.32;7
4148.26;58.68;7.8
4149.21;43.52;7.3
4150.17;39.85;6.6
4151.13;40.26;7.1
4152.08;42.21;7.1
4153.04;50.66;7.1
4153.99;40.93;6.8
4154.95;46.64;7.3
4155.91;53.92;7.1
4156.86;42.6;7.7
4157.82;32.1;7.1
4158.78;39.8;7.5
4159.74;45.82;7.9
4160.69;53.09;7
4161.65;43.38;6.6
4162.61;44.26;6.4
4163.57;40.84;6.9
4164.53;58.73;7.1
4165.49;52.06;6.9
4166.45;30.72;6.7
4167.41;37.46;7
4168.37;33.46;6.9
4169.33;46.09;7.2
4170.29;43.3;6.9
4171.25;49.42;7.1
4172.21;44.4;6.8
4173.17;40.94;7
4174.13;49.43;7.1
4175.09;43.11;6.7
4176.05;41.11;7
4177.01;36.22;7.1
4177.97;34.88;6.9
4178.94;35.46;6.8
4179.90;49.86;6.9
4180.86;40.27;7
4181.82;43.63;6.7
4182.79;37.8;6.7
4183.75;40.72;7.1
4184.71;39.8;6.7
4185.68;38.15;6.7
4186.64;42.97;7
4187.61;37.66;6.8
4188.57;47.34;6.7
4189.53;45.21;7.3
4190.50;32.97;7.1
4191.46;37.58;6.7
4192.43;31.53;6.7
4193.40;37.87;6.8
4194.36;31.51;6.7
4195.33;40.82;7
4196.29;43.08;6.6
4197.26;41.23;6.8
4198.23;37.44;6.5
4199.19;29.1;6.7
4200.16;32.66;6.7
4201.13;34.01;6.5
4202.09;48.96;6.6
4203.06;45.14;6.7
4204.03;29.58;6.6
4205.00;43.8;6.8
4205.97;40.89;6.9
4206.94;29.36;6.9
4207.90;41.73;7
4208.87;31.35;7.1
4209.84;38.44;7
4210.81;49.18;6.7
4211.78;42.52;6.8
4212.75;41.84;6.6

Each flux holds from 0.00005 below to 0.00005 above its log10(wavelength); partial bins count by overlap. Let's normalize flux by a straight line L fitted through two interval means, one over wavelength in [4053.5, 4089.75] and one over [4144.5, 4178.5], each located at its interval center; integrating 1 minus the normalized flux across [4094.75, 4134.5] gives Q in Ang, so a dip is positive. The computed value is 3.84 Ang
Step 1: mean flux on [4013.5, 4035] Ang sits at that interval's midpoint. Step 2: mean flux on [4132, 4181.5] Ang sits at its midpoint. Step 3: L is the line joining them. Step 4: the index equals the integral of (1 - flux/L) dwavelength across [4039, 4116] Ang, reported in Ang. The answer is 3.3 Ang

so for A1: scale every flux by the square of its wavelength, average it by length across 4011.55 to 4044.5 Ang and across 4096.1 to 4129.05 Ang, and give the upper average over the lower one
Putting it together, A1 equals 0.9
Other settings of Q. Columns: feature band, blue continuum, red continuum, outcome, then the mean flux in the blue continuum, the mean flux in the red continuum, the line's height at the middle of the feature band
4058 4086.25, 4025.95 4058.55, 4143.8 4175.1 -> 2.44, 45.1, 44.2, 44.9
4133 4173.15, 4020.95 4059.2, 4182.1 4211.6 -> -2.41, 44.7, 38.7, 40.4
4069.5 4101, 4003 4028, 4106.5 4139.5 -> 3.11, 44.4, 40.4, 41.8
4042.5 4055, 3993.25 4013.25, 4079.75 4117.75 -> -2.05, 44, 38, 41.1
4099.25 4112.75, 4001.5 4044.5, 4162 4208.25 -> 1.37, 44.9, 40.3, 42.6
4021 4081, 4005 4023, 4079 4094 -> -3.14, 43.8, 39.1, 41.4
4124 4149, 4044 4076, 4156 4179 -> 1.29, 43.9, 42.8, 43.1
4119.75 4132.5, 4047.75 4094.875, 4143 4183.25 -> 0.64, 41.7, 43.2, 42.6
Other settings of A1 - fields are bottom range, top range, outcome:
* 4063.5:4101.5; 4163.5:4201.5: 1.10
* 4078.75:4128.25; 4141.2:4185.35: 1.13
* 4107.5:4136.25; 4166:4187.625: 1.04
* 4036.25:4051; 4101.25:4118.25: 0.89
